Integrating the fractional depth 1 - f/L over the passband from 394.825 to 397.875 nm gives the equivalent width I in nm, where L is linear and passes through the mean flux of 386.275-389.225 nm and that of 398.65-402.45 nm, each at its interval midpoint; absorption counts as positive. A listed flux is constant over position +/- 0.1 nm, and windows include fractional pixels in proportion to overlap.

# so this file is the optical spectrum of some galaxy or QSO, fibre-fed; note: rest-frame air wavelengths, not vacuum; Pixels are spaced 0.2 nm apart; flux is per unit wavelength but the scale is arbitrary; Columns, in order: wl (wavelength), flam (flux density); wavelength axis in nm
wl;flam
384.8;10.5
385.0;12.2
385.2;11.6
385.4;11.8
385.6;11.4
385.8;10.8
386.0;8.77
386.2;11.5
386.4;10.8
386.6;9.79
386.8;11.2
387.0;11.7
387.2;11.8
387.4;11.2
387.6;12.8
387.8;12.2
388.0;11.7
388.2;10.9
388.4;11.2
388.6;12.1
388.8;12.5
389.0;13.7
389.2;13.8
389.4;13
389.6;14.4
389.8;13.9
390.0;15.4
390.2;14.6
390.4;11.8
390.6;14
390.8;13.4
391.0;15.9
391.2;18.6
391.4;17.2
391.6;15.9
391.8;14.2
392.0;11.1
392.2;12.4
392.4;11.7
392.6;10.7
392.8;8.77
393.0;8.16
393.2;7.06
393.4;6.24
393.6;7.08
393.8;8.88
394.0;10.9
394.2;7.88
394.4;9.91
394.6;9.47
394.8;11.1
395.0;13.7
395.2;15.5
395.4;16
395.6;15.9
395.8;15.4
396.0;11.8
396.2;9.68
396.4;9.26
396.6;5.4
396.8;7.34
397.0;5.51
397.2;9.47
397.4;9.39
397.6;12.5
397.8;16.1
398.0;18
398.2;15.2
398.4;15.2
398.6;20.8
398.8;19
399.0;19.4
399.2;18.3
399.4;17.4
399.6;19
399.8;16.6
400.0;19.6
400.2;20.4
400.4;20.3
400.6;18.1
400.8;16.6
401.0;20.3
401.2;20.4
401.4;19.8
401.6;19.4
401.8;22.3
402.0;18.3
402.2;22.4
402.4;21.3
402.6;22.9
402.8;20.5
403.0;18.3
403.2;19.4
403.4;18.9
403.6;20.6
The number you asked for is 0.97 nm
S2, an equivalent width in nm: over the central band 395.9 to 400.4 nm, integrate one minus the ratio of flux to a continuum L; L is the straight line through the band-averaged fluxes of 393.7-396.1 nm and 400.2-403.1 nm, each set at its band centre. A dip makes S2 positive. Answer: 0.507 nm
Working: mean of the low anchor 12.2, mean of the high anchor 20.1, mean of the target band 14.5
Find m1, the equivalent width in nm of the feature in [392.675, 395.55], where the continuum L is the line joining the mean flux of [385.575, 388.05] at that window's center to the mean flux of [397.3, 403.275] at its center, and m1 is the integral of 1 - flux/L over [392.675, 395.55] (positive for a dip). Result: 0.97 nm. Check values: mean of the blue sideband 11.2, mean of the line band 10.2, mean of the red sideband 18.6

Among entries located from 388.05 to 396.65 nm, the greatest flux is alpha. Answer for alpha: 18.6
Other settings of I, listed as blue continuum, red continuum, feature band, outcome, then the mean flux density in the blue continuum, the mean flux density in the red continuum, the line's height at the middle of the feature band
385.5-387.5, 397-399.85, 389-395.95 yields 0.39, 10.9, 15.8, 13.3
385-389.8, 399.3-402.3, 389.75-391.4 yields -0.15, 11.8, 19.4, 13.6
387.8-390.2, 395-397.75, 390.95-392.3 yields -0.29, 13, 11.2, 12.4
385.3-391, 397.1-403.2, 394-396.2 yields 0.46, 12.3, 18.3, 15.7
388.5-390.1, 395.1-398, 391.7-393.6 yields 0.42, 13.6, 11.6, 12.7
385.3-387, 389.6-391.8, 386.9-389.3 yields 0.09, 10.8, 15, 12.6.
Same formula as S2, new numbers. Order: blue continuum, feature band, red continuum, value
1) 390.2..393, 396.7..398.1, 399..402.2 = 0.49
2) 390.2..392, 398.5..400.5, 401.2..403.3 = 0.00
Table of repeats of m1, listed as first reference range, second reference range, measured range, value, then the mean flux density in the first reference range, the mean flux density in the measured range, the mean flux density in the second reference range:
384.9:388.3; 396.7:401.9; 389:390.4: -0.148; 11.3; 14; 16.8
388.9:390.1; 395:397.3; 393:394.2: 0.412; 14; 8.03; 11.1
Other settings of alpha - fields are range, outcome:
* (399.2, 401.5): 20.4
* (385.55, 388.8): 12.8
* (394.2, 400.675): 20.8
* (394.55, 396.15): 16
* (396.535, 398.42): 18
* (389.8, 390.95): 15.4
